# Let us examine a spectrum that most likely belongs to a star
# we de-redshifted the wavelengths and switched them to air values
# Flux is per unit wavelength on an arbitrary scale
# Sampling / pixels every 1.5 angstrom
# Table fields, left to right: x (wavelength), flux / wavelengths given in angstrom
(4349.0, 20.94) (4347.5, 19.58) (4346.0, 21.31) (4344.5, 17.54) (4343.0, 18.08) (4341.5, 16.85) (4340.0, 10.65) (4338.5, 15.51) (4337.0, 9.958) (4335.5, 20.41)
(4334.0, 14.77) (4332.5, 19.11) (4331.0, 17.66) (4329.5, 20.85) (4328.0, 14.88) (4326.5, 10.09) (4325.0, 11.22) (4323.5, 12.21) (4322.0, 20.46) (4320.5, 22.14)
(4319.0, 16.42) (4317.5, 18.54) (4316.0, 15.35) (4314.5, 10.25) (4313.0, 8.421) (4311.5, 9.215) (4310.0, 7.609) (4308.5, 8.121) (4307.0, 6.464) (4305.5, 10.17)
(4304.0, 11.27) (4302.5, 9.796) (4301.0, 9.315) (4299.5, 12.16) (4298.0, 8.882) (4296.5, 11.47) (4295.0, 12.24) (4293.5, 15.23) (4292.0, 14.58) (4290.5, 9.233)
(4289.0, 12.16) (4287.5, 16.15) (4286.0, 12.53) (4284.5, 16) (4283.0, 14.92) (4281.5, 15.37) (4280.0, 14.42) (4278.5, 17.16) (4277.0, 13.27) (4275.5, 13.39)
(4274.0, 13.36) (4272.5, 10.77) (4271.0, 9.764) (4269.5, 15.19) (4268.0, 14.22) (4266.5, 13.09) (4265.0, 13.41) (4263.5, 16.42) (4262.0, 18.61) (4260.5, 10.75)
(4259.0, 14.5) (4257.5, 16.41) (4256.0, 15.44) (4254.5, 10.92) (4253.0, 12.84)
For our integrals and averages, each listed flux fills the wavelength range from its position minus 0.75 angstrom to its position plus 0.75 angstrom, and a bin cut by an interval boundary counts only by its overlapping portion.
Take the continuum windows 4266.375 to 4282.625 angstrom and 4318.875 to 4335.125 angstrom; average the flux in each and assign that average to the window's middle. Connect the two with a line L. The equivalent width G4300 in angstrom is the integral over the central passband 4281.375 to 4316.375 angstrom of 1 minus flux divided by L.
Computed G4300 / 8.08 angstrom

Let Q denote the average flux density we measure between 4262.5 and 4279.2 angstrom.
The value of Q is 13.7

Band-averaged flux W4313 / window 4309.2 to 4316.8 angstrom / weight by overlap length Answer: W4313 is 10.2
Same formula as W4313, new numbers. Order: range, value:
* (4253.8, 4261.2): 13.6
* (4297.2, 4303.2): 10.1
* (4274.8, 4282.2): 14.7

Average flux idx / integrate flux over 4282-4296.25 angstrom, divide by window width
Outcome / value 13.6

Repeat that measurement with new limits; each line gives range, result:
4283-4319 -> 11.7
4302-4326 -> 12.4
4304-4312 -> 8.56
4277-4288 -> 15.1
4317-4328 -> 15.7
